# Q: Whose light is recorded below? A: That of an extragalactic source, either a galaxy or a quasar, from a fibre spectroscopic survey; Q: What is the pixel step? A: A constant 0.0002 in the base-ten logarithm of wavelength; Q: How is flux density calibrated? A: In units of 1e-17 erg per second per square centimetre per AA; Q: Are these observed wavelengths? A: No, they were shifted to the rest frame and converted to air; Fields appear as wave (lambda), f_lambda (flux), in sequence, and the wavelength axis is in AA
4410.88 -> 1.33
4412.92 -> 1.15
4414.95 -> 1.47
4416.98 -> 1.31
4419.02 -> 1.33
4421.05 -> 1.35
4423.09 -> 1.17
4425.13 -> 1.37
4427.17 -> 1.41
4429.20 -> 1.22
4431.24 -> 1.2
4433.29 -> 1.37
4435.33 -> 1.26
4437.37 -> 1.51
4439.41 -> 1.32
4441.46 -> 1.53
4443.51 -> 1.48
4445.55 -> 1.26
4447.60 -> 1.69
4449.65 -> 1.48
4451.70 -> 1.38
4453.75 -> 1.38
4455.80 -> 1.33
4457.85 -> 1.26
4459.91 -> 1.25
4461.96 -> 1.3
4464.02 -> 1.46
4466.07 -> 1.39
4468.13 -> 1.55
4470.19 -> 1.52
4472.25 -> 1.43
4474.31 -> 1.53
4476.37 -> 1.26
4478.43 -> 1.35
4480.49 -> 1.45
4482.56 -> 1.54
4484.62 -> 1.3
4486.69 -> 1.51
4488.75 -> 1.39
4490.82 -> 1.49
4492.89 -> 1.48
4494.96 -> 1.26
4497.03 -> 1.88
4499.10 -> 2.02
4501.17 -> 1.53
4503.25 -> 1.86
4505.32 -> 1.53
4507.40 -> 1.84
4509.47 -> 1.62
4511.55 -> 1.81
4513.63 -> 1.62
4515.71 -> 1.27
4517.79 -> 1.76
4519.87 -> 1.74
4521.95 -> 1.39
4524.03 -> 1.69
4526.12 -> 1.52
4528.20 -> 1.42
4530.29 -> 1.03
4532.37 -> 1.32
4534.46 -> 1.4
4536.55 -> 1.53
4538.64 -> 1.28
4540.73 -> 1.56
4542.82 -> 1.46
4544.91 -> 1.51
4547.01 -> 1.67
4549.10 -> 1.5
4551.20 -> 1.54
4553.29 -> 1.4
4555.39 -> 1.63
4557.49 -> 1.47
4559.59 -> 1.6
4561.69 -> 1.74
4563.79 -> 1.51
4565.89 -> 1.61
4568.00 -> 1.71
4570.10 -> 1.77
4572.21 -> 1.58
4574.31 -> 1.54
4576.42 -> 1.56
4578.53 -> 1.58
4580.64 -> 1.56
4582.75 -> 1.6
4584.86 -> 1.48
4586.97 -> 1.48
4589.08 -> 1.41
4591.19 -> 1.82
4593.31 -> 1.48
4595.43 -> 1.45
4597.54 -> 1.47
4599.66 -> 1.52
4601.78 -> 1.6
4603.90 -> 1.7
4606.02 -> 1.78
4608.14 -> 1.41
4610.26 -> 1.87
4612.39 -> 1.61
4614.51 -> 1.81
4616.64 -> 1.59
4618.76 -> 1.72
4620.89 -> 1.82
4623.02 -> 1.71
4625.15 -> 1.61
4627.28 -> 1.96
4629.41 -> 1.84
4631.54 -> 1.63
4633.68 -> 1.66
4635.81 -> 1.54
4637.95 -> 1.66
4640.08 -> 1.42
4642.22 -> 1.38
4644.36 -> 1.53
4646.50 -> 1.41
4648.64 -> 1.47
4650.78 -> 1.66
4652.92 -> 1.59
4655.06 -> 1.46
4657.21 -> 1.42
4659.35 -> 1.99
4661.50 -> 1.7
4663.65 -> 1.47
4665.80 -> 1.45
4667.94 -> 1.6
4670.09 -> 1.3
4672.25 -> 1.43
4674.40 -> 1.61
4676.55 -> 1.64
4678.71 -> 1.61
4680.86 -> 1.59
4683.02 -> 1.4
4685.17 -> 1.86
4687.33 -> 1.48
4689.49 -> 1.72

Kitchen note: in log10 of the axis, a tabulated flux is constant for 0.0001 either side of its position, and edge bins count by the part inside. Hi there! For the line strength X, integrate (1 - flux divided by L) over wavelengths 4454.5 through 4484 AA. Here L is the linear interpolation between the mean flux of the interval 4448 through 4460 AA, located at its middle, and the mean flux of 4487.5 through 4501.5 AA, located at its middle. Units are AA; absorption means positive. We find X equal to 1.03 AA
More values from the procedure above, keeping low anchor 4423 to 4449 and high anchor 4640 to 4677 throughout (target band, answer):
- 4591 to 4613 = -1.62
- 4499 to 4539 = -3.32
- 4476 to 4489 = 0.01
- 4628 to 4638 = -1.08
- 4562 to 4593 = -2.37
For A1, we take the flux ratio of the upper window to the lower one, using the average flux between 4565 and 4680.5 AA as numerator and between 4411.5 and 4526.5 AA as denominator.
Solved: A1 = 1.09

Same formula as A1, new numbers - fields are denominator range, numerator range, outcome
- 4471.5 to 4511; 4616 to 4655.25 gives 1.05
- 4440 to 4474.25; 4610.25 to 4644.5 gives 1.17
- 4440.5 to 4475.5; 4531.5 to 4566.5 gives 1.06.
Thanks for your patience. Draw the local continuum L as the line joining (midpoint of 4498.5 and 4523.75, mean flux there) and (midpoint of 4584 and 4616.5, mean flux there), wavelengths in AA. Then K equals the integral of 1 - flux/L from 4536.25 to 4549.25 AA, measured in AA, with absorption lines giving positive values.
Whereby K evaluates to 1.1 AA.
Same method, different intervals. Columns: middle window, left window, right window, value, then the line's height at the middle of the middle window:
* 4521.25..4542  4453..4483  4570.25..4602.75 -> 0.89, 1.48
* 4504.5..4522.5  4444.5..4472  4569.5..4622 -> -1.71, 1.49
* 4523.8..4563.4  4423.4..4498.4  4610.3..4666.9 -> 0.70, 1.51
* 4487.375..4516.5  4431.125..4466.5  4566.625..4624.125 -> -2.92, 1.47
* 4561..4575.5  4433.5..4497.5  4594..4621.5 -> -0.52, 1.58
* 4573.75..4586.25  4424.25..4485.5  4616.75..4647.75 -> 0.08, 1.56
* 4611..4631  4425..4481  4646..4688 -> -2.84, 1.52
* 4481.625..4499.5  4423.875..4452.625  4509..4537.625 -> -0.77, 1.46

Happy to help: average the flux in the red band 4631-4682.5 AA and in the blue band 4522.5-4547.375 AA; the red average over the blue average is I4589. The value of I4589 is 1.07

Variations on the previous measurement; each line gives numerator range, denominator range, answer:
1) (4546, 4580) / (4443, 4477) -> 1.13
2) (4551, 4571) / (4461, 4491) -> 1.12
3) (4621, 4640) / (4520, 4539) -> 1.19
